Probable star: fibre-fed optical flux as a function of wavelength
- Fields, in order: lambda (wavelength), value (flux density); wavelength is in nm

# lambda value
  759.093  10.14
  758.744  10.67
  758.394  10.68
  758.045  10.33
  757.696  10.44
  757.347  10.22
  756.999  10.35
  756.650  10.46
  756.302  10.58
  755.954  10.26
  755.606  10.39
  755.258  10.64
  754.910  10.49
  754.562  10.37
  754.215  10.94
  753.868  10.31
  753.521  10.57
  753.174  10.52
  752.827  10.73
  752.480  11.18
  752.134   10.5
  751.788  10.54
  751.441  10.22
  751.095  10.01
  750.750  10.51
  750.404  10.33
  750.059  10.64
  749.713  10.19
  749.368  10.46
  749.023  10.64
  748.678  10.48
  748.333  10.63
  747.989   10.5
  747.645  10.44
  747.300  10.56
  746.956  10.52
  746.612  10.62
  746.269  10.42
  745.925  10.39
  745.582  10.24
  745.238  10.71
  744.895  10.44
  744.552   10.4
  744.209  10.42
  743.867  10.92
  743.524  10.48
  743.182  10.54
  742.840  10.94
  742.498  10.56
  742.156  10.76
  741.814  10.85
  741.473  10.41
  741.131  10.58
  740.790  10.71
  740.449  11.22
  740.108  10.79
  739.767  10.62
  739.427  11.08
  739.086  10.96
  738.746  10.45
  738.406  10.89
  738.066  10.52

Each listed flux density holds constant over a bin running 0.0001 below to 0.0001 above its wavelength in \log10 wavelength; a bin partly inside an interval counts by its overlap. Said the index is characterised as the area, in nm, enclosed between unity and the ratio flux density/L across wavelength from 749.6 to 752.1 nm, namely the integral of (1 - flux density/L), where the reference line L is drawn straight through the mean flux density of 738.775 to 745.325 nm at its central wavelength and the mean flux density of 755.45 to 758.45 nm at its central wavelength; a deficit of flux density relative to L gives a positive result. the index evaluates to 0.04 nm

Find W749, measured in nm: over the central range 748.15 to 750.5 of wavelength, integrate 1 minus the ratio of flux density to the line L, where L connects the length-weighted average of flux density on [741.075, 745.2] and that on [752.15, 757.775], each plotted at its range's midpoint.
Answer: 0.02 nm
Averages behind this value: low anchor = 10.6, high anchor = 10.5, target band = 10.5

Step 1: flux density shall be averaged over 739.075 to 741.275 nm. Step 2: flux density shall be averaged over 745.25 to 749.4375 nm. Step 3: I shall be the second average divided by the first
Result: 0.97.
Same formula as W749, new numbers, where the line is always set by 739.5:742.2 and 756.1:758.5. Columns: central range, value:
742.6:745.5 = 0.03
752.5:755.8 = -0.03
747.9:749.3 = 0.01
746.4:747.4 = 0.01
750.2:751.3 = 0.03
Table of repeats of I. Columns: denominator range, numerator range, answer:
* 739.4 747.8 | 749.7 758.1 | 0.99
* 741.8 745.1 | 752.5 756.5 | 0.99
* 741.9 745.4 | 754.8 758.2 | 0.98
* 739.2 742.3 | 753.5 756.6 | 0.97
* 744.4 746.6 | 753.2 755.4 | 1.01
